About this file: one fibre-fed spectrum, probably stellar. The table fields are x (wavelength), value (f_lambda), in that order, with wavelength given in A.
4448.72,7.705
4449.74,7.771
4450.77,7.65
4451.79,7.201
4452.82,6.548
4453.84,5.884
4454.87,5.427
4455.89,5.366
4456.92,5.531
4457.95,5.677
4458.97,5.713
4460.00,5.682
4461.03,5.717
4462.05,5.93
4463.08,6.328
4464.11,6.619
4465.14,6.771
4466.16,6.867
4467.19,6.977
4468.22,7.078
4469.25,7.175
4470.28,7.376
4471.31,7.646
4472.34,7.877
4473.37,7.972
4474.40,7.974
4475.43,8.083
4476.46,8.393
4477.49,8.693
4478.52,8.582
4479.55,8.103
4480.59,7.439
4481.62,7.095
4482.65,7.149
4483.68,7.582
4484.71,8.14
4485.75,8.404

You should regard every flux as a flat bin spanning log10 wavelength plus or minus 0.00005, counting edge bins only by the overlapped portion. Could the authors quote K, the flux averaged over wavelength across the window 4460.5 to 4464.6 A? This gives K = 6.14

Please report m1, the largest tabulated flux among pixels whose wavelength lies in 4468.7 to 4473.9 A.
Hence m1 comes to 7.972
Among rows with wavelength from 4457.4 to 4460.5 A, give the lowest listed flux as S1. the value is 5.677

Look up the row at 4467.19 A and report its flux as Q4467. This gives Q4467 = 6.977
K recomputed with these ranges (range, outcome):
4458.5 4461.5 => 5.69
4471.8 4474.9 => 7.94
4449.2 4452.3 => 7.55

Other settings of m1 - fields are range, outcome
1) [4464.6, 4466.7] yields 6.867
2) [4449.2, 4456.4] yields 7.771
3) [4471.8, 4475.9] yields 8.083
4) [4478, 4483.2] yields 8.582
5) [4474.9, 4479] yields 8.693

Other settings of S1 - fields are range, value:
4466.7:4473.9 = 6.977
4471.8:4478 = 7.877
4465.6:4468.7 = 6.867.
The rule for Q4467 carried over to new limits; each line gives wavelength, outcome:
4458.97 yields 5.713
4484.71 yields 8.14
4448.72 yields 7.705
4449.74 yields 7.771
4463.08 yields 6.328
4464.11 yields 6.619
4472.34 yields 7.877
